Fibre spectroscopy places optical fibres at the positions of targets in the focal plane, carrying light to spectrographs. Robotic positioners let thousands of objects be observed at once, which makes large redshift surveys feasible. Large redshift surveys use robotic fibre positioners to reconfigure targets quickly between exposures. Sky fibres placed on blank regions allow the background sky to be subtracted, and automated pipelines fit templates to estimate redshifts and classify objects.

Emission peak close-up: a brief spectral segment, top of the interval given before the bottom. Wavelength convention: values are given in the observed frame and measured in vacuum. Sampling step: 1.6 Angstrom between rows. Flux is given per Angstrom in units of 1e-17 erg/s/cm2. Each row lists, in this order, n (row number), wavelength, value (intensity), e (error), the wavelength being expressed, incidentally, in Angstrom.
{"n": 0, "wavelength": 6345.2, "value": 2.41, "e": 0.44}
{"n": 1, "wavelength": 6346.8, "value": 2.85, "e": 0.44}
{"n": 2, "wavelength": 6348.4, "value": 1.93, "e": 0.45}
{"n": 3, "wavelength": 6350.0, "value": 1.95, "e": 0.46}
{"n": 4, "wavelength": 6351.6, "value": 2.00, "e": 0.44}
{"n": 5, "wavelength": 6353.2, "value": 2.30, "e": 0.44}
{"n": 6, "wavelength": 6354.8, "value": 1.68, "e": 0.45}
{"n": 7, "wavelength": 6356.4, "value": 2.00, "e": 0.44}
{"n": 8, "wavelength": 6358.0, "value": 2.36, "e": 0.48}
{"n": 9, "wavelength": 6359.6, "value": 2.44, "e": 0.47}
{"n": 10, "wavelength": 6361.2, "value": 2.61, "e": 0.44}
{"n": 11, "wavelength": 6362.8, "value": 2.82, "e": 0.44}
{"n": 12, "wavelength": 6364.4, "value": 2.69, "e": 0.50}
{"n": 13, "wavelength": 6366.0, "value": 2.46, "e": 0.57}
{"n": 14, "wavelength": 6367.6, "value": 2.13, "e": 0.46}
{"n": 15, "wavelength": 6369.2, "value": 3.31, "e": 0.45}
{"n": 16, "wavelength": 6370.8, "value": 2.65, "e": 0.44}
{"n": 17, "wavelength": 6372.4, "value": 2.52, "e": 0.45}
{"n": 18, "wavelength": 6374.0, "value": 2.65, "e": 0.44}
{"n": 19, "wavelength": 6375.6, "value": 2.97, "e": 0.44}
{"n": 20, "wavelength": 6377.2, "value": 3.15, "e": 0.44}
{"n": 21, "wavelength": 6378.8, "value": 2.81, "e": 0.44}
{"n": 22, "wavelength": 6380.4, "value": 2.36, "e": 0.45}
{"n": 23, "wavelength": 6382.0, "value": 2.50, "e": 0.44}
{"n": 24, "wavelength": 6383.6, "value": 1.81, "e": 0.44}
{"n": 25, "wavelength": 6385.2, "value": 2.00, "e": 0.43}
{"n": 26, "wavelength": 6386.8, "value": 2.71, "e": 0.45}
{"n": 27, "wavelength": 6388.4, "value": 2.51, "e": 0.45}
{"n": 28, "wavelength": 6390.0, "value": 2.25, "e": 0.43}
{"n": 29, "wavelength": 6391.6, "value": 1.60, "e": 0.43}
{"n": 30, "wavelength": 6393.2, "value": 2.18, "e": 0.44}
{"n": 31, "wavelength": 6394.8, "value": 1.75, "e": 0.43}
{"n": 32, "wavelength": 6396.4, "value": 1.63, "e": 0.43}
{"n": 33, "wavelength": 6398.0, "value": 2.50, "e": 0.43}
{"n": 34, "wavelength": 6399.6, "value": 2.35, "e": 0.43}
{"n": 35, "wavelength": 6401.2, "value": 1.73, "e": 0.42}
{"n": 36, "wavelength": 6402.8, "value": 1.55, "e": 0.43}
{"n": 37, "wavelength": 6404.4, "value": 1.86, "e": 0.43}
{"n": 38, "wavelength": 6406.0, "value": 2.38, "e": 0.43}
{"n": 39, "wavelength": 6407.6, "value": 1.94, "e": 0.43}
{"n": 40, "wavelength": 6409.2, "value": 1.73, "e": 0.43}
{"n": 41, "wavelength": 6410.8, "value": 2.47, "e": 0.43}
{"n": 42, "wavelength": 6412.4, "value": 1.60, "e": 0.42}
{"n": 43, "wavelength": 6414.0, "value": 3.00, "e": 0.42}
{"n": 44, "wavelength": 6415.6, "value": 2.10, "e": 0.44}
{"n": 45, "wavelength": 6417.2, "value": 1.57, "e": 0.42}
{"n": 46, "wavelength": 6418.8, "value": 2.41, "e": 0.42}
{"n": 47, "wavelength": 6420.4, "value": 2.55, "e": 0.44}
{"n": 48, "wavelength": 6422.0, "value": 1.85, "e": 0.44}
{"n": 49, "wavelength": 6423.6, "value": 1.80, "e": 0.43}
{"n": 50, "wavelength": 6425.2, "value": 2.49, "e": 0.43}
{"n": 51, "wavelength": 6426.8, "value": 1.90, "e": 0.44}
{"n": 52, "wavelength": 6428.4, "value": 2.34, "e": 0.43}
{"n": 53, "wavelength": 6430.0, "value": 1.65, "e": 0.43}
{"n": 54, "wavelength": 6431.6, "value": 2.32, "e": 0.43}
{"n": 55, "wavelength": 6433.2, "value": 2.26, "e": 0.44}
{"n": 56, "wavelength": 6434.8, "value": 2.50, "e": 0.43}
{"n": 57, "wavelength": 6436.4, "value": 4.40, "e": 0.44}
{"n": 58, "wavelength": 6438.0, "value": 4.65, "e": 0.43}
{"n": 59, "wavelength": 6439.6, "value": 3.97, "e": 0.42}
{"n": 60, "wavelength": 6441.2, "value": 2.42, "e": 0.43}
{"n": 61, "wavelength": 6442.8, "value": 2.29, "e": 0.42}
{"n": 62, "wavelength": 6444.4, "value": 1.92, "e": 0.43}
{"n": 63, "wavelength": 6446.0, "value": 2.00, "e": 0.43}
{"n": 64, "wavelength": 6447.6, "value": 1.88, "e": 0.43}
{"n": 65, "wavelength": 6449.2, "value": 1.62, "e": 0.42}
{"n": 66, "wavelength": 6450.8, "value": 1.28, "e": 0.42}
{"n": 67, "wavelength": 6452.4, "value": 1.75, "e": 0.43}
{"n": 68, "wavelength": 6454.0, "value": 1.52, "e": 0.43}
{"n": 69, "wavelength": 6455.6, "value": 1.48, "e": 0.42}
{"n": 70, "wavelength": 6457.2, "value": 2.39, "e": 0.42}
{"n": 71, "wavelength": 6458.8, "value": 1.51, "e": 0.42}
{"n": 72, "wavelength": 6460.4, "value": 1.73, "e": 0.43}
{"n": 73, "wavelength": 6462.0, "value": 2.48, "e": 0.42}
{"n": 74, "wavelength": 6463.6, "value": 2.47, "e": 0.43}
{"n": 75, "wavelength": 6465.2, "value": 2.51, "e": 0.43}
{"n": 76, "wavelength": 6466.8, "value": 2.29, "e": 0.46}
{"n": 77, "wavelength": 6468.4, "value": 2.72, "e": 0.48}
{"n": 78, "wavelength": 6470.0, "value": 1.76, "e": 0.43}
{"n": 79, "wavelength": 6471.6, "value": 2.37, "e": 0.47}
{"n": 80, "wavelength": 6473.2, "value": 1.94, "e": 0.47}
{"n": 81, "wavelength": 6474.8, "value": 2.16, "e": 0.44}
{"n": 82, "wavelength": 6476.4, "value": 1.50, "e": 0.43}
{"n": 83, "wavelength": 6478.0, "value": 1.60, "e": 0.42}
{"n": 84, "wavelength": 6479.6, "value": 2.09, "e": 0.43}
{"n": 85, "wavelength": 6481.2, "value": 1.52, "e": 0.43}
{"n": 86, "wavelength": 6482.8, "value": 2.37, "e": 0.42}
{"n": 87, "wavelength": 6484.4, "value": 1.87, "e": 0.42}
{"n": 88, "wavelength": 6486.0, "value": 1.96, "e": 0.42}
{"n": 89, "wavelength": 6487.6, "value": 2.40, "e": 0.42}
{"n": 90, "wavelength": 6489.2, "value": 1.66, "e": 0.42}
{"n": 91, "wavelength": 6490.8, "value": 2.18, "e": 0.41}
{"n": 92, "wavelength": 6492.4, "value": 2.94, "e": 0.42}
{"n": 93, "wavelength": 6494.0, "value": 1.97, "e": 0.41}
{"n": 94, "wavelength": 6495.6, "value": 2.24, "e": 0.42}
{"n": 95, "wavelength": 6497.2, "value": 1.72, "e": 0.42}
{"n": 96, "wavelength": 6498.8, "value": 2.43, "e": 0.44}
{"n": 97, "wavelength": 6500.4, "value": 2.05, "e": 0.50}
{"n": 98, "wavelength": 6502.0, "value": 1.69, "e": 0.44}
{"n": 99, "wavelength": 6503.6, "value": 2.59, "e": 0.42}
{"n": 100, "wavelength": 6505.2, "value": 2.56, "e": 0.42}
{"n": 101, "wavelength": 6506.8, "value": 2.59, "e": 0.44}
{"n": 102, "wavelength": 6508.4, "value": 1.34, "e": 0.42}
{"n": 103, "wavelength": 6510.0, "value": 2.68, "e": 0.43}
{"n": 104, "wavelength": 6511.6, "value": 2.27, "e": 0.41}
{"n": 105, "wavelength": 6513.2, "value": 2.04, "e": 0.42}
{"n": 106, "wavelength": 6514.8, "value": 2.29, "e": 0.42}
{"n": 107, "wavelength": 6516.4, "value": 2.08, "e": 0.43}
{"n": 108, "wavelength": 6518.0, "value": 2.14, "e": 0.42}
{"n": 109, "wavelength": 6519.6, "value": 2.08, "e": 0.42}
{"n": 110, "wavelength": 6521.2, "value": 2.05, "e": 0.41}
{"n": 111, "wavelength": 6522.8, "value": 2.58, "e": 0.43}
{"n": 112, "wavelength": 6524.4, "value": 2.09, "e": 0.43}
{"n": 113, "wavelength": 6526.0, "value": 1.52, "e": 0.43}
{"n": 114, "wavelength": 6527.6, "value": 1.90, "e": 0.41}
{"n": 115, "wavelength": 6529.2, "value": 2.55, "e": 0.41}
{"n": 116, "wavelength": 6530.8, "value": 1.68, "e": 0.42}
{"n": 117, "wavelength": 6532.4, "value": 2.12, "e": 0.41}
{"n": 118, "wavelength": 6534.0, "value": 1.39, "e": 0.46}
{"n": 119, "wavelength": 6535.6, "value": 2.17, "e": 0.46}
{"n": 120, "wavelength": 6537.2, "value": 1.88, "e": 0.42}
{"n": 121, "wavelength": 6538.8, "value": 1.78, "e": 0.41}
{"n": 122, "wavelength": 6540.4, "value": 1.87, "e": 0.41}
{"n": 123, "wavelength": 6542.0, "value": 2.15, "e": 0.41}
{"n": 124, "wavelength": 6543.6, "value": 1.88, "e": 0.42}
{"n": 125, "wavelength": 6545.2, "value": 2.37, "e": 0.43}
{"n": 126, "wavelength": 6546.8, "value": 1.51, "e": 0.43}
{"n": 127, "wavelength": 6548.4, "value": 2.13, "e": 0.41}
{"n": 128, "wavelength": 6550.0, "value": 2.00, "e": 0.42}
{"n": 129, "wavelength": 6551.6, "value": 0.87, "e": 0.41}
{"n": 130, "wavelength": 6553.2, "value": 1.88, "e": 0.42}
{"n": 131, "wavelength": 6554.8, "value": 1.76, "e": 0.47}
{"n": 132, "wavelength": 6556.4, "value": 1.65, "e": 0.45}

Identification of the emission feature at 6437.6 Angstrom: [O III]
